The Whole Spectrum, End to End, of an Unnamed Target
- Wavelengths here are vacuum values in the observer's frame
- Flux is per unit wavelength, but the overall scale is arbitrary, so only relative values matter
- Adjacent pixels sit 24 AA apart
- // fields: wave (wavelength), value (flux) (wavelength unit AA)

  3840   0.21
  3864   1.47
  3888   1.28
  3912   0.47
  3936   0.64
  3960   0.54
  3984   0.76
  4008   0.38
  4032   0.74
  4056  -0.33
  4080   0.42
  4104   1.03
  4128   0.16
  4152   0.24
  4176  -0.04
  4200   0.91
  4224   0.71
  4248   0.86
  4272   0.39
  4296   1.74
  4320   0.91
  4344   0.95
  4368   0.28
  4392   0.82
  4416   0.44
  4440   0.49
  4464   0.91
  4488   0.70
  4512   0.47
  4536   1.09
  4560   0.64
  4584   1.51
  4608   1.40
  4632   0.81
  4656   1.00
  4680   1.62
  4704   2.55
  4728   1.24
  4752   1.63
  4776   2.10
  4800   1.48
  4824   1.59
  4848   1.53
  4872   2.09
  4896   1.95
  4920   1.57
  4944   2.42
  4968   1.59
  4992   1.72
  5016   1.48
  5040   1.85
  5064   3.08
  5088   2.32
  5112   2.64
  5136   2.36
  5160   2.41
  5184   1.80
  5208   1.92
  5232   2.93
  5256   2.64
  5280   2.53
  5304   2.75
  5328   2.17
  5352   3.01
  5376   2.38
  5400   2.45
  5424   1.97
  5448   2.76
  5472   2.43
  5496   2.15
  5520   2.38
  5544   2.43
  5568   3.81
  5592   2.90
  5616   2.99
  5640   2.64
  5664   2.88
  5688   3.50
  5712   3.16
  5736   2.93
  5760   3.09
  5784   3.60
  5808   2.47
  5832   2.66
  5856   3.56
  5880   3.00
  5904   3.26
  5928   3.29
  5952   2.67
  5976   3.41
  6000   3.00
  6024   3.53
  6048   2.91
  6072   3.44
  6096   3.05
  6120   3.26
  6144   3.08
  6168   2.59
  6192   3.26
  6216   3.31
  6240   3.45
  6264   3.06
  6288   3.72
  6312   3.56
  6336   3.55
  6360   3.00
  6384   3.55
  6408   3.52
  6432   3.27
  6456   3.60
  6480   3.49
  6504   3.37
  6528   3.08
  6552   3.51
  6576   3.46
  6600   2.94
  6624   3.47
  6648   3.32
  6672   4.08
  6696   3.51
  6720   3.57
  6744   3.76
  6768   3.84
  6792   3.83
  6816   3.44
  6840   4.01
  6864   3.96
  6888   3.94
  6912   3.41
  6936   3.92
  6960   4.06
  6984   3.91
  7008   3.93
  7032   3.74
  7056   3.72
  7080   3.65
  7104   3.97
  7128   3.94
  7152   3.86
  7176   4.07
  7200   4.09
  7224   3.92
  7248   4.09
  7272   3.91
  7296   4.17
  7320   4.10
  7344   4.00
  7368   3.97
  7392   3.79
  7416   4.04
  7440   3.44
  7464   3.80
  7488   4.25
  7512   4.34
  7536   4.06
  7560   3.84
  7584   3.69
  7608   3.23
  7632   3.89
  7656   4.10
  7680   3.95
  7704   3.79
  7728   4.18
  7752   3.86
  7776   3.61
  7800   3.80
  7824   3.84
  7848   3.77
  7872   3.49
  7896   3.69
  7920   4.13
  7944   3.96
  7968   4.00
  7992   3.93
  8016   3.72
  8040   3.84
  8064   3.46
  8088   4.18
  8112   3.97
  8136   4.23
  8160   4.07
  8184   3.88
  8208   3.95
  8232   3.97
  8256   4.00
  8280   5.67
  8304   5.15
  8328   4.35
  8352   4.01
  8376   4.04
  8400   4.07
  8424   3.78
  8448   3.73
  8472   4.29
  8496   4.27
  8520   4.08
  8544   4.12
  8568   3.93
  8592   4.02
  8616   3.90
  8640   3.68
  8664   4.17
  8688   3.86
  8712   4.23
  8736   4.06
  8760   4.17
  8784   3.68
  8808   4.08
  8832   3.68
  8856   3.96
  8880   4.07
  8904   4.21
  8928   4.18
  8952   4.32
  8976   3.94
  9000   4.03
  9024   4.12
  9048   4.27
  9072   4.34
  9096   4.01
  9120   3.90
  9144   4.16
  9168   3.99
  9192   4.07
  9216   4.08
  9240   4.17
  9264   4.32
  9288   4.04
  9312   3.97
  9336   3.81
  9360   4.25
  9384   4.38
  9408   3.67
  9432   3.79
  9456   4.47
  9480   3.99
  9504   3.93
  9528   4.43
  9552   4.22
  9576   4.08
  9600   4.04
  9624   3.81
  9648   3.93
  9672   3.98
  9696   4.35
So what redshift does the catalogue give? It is 0.26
